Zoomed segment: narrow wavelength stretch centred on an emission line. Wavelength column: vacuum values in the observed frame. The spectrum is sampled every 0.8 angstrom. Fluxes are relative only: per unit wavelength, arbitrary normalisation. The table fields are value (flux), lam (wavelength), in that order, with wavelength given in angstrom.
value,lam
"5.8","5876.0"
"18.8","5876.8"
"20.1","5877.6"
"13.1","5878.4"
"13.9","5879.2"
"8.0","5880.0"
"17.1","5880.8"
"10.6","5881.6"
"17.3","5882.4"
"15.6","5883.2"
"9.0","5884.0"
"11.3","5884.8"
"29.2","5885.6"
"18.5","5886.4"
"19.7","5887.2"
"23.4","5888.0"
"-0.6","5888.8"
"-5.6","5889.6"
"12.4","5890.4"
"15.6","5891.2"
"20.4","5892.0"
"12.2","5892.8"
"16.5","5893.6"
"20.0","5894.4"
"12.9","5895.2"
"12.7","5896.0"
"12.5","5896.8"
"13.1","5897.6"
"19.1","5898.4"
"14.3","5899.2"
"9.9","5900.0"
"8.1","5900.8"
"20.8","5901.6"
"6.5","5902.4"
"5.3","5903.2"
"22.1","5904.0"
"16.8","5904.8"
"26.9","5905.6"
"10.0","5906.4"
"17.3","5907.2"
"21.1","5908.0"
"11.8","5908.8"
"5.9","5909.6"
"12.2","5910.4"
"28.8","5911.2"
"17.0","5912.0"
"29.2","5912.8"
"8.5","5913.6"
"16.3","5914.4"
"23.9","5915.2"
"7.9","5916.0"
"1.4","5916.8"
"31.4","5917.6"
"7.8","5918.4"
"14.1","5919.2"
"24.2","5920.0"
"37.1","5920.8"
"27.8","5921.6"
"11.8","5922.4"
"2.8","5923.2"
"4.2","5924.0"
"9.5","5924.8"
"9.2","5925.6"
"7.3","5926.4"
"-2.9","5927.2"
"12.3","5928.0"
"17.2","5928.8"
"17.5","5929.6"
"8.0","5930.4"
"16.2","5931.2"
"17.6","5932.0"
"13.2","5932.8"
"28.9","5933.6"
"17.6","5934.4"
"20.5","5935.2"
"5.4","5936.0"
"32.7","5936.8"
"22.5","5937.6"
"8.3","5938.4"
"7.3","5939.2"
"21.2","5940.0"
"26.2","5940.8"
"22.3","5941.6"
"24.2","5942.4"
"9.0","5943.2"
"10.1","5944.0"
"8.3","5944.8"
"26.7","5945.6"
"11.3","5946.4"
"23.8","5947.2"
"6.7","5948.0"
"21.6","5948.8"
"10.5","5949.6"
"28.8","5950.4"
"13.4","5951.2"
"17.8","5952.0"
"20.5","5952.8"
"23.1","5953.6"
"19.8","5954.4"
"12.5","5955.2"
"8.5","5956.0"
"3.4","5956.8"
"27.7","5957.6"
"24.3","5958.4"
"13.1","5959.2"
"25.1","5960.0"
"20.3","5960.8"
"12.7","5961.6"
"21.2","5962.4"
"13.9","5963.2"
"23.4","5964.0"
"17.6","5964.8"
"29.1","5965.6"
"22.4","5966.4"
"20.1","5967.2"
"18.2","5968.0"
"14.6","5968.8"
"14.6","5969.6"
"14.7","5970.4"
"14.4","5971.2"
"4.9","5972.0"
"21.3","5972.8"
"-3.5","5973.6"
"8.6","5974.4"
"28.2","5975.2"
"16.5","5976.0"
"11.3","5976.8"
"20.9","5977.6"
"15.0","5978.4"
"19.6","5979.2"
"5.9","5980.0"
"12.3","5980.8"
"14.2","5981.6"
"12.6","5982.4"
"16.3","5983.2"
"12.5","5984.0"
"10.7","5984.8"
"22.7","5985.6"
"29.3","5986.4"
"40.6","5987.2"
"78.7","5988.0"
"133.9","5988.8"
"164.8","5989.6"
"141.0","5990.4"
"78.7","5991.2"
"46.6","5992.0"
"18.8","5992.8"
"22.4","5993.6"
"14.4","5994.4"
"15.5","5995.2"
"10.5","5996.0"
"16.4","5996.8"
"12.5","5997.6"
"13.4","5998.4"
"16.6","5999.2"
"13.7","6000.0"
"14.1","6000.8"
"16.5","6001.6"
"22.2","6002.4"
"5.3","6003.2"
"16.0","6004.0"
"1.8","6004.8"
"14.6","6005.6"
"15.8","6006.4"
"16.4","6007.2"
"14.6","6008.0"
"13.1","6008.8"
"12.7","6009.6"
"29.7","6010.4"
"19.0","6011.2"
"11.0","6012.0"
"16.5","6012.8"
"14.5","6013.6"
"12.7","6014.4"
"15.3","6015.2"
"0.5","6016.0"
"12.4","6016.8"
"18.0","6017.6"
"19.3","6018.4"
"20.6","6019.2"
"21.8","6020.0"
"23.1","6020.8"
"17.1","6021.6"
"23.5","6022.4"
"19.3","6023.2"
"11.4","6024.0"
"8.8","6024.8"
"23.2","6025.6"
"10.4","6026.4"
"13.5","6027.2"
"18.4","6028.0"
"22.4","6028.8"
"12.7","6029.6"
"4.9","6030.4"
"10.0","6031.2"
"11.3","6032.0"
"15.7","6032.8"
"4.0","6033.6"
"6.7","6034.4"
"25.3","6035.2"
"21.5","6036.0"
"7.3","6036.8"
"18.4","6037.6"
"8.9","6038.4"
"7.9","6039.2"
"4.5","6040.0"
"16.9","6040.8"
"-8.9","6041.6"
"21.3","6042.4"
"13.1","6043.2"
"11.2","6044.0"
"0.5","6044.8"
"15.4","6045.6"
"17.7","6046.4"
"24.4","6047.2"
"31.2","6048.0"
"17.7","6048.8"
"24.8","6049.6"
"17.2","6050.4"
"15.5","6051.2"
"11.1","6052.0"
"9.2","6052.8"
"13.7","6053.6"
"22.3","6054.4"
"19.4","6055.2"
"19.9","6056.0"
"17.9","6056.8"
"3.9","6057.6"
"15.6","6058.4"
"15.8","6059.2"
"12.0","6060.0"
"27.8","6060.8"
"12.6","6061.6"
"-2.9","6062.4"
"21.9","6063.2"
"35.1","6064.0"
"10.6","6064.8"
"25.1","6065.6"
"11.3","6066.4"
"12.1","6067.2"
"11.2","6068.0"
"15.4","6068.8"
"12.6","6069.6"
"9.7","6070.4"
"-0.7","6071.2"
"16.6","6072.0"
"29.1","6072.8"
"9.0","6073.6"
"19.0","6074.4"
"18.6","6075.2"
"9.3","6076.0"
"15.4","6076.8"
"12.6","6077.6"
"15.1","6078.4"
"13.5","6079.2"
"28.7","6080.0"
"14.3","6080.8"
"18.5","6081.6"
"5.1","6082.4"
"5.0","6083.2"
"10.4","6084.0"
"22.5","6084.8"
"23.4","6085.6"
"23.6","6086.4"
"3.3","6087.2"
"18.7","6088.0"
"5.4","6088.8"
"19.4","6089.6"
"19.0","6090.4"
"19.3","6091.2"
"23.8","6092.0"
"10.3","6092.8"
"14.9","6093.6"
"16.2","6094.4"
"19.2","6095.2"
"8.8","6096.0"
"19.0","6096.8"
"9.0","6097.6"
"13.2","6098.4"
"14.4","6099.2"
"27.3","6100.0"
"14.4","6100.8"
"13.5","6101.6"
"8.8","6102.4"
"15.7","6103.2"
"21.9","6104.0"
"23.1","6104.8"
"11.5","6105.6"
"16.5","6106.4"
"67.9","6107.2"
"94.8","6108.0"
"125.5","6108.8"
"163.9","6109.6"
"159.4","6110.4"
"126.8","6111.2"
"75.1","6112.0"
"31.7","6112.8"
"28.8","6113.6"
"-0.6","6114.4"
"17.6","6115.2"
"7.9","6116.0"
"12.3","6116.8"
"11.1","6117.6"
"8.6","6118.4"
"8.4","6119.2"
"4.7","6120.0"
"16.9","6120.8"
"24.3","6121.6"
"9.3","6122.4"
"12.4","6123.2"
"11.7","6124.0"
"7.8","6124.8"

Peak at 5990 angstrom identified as Hbeta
